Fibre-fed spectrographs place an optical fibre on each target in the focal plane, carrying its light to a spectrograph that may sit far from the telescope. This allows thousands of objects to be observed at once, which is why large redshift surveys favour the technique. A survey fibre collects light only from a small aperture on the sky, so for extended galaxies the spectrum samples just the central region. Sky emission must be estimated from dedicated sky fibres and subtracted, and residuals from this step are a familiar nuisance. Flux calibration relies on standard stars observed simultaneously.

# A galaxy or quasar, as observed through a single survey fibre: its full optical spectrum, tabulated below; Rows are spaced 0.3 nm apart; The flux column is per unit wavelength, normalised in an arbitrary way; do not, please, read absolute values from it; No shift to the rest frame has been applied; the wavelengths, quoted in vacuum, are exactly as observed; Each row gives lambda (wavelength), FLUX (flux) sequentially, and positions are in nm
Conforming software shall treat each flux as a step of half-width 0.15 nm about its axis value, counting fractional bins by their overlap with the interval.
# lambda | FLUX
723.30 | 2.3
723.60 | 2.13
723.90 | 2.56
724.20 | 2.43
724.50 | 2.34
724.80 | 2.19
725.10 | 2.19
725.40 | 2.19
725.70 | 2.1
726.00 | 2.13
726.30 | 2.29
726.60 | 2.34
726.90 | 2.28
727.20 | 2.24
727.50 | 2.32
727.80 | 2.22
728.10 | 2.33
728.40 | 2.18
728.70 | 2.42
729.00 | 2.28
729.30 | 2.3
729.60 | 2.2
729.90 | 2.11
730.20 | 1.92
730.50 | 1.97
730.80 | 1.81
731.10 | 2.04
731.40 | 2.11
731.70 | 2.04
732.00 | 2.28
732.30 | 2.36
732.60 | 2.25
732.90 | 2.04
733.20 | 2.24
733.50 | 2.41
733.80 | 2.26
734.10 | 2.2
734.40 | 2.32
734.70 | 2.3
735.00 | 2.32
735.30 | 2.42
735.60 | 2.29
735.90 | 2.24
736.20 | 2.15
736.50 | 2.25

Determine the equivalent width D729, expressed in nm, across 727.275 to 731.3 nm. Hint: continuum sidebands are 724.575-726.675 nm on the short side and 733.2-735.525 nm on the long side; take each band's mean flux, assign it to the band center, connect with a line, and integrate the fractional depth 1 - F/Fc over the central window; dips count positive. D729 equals 0.15 nm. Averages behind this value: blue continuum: 2.2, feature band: 2.16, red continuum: 2.31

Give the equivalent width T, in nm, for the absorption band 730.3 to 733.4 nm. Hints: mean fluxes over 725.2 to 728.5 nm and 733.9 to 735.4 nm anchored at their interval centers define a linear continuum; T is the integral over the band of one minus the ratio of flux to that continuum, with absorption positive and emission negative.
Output 0.23 nm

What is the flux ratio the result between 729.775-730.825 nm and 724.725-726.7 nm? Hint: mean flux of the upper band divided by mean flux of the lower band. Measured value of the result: 0.89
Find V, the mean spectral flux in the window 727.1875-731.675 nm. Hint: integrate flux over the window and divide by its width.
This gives 2.16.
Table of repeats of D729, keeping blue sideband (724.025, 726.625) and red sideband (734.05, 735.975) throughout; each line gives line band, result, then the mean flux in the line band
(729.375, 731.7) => 0.25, 2.03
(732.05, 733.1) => 0.03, 2.22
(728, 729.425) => -0.02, 2.3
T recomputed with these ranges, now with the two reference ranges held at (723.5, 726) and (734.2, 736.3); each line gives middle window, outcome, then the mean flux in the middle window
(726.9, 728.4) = 0.00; 2.27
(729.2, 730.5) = 0.10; 2.11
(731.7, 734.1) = 0.04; 2.25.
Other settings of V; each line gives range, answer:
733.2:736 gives 2.3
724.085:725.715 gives 2.25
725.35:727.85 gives 2.24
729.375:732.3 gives 2.08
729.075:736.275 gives 2.19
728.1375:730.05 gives 2.25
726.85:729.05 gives 2.28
